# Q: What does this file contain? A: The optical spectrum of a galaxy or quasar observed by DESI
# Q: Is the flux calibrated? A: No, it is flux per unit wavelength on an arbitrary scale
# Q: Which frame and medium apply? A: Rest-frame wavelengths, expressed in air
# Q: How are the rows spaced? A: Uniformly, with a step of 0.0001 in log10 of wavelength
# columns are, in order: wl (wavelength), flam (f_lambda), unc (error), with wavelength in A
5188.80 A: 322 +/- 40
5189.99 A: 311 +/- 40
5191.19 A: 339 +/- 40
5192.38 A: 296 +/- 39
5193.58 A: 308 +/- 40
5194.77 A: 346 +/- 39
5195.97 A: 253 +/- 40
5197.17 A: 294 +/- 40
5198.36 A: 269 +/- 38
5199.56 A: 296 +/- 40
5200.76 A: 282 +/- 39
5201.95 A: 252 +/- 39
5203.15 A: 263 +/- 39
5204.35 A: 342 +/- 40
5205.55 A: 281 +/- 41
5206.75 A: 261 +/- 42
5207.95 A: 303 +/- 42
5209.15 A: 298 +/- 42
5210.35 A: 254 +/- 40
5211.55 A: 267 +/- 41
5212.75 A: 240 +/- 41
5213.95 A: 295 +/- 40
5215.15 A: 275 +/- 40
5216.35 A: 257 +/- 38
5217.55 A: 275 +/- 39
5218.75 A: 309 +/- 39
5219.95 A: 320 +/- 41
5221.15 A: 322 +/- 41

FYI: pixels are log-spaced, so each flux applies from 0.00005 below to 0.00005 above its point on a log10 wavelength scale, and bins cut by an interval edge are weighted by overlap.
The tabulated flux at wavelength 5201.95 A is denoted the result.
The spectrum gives 252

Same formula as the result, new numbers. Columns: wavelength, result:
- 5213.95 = 295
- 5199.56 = 296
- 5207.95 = 303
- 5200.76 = 282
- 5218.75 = 309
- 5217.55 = 275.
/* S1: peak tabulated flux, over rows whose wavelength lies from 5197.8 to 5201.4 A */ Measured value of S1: 296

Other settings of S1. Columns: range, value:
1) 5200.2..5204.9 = 342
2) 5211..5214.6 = 295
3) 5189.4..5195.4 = 346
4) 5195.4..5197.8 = 294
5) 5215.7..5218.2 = 275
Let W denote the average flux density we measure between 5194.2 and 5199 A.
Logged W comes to 290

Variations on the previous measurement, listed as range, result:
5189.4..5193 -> 315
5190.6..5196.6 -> 308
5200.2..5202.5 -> 268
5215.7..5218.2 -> 267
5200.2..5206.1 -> 284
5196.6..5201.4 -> 285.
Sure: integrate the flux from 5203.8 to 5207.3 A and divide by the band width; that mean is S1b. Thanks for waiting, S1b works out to 294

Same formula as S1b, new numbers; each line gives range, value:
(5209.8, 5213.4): 254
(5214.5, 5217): 267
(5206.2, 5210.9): 279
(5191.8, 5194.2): 303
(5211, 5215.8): 269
